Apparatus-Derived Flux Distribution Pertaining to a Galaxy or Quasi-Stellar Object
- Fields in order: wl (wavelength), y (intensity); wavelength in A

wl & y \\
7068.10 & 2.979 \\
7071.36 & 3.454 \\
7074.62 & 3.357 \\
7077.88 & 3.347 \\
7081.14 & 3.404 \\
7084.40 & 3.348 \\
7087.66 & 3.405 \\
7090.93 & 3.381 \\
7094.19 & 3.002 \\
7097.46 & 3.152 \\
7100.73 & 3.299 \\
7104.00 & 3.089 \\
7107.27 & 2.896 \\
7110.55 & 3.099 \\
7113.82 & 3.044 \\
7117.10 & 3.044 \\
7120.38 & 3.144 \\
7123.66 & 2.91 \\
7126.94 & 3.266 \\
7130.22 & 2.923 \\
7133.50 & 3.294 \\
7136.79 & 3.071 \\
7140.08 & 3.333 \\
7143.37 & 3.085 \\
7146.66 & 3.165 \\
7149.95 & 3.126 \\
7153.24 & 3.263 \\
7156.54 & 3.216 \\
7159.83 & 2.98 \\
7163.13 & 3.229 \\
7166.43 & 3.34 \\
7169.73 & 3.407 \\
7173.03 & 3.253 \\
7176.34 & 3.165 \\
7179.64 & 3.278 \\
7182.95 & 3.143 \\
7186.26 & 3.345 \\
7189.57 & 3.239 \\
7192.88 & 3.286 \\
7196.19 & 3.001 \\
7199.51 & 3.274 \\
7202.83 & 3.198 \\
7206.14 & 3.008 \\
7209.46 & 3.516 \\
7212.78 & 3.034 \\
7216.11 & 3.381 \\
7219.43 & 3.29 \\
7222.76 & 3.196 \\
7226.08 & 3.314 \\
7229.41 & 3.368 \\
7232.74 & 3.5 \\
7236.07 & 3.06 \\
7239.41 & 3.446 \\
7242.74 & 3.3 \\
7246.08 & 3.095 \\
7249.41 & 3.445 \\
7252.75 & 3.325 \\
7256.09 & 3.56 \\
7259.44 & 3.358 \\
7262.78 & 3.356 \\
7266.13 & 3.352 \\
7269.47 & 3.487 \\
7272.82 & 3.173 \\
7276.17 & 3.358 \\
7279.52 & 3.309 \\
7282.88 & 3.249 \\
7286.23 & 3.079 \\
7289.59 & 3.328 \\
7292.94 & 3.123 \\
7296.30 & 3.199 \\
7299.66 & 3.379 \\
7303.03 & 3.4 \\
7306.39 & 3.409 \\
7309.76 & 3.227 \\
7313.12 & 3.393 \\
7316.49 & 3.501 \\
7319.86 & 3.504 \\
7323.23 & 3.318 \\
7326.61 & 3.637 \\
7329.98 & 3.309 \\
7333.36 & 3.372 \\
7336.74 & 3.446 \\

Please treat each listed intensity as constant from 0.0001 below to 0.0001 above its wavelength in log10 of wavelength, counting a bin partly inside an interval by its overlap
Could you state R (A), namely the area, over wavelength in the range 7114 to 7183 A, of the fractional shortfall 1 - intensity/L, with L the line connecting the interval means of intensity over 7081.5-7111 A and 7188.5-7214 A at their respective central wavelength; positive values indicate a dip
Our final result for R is 0.57 A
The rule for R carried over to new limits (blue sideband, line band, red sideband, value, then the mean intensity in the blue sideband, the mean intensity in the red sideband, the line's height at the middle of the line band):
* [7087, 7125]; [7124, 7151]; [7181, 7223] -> 0.0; 3.12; 3.22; 3.15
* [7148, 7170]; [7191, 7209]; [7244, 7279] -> 0.5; 3.21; 3.35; 3.27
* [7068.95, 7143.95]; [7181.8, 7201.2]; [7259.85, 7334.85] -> 0.2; 3.19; 3.34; 3.26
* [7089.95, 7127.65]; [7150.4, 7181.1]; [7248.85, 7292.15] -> -0.5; 3.1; 3.33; 3.18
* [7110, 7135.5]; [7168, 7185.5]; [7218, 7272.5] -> -0.3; 3.09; 3.34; 3.2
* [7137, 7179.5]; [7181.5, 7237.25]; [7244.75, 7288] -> 0.3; 3.21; 3.32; 3.26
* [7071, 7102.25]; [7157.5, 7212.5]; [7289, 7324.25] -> 1.7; 3.31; 3.35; 3.33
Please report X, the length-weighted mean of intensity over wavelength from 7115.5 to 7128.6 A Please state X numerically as 3.09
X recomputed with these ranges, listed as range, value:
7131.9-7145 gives 3.19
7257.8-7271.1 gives 3.39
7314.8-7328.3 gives 3.49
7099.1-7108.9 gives 3.1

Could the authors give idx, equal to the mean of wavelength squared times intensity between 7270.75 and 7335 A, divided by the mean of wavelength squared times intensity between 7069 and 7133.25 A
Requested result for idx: 1.11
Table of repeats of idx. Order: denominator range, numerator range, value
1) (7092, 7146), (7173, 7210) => 1.06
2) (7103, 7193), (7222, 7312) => 1.08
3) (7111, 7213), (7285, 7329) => 1.10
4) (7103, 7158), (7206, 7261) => 1.09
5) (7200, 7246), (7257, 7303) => 1.02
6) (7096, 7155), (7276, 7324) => 1.12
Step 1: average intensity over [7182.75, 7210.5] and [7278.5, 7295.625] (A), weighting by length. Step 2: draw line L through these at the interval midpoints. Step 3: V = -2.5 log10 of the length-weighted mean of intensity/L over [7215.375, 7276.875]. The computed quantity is -0.04 mag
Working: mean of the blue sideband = 3.22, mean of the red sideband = 3.21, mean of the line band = 3.33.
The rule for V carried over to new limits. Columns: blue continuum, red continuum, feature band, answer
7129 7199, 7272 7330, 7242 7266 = -0.02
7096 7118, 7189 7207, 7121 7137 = 0.00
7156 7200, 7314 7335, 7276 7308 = 0.04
